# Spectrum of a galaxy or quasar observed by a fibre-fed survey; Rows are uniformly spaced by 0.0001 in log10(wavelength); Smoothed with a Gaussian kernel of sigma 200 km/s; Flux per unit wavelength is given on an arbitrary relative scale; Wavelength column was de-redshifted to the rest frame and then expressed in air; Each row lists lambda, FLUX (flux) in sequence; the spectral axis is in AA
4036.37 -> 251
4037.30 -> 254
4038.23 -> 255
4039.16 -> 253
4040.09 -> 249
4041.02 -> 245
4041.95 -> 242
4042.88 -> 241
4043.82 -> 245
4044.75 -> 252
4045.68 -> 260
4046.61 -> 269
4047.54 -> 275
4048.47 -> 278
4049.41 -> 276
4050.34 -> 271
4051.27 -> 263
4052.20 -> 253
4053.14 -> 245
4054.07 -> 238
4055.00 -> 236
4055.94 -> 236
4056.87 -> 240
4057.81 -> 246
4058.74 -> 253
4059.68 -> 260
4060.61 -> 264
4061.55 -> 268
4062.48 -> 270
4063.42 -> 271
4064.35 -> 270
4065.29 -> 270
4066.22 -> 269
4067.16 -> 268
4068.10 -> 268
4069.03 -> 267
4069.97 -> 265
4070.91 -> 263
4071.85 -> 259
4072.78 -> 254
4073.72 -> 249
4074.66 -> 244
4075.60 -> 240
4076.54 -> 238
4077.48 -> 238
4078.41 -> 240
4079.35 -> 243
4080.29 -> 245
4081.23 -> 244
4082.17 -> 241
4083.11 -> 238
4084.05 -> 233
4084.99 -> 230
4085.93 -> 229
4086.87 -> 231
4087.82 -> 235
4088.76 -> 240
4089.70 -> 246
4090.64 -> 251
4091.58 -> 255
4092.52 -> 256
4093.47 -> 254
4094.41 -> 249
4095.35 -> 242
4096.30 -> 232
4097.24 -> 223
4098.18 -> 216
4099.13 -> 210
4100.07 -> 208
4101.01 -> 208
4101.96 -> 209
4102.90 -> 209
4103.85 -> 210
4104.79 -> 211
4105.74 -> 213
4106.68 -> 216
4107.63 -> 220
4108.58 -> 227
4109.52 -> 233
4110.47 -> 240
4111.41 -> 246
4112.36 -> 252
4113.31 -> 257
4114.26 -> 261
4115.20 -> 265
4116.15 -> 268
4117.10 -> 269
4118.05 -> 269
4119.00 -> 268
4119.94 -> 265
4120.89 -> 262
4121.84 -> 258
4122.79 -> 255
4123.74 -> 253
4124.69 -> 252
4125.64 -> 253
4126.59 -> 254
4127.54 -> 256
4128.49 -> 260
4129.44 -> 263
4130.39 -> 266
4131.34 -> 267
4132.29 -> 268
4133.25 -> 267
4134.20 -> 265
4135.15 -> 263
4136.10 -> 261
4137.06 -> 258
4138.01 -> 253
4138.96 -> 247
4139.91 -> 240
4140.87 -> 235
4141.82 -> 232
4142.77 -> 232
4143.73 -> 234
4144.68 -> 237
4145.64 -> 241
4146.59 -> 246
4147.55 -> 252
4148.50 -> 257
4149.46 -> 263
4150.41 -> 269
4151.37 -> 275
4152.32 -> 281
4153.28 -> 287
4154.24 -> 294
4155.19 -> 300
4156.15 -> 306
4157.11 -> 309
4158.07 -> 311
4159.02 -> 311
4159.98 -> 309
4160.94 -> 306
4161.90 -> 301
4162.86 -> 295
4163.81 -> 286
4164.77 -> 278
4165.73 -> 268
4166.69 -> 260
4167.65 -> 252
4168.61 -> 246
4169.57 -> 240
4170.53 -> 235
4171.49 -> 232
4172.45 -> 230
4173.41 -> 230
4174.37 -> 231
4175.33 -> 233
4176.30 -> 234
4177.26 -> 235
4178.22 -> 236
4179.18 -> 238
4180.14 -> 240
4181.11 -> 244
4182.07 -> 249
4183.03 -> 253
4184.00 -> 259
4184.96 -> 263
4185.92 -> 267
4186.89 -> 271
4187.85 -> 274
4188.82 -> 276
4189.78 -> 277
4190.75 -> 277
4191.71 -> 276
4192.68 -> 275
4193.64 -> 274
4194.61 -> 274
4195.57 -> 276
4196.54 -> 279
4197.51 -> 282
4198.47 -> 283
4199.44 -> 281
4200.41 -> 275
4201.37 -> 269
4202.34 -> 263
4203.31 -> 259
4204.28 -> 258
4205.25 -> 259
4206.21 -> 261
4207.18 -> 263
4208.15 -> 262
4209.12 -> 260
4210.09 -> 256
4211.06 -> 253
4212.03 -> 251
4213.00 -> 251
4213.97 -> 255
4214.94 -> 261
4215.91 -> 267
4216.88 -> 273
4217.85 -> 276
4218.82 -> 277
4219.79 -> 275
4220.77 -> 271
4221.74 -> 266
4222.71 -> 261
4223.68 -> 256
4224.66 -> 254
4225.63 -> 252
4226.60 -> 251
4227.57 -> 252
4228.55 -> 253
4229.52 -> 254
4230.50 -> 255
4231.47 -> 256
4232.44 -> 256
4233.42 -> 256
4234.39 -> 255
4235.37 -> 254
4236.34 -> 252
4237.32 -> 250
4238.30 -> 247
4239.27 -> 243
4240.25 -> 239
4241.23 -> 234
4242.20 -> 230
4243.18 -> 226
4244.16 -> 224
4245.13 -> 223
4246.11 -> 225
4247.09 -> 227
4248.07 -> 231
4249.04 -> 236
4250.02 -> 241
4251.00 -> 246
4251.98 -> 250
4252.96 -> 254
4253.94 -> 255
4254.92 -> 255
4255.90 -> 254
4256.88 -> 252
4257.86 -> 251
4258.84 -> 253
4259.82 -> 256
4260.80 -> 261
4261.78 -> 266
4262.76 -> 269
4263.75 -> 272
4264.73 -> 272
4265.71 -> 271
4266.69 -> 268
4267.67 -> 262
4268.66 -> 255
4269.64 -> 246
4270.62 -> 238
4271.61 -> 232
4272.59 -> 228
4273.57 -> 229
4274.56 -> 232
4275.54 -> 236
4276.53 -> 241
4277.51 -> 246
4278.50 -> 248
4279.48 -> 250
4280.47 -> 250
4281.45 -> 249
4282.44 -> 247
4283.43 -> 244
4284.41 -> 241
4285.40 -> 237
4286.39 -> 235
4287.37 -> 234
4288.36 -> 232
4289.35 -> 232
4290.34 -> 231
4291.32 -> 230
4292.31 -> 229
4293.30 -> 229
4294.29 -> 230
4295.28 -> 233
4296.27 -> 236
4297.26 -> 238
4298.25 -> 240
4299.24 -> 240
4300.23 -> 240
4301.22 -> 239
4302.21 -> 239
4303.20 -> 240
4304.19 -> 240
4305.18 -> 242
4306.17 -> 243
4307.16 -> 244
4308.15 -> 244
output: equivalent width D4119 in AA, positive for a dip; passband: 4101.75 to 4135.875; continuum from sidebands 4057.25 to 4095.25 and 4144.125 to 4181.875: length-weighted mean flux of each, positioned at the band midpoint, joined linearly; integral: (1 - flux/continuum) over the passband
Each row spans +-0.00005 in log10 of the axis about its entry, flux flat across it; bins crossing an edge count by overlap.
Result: 1.0 AA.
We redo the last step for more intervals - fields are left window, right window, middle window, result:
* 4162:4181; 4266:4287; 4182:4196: -1.3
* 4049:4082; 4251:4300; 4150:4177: -2.2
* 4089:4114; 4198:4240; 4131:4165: -3.9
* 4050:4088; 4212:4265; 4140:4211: -3.4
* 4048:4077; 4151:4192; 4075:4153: 5.0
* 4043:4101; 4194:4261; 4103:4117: 0.8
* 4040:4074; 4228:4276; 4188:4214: -1.8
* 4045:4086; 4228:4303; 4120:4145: -0.3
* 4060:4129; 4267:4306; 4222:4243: -0.8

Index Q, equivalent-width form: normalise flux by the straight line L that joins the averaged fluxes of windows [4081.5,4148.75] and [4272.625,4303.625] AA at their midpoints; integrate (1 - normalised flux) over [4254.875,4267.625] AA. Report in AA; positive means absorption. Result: -1.2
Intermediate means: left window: 244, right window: 238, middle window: 262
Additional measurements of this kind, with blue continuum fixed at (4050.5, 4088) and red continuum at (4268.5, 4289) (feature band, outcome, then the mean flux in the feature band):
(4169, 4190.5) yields -0.2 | 248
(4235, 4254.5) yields 0.2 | 239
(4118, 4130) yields -0.5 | 259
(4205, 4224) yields -1.5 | 263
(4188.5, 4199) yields -1.4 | 277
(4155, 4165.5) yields -2.3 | 300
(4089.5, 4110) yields 1.8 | 227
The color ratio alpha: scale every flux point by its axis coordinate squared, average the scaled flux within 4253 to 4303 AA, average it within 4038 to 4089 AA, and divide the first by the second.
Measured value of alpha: 1.08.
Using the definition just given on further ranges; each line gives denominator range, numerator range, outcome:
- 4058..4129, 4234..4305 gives 1.08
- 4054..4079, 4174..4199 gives 1.08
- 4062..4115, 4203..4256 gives 1.12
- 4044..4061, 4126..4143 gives 1.04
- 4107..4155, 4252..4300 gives 1.03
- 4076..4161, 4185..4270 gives 1.08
